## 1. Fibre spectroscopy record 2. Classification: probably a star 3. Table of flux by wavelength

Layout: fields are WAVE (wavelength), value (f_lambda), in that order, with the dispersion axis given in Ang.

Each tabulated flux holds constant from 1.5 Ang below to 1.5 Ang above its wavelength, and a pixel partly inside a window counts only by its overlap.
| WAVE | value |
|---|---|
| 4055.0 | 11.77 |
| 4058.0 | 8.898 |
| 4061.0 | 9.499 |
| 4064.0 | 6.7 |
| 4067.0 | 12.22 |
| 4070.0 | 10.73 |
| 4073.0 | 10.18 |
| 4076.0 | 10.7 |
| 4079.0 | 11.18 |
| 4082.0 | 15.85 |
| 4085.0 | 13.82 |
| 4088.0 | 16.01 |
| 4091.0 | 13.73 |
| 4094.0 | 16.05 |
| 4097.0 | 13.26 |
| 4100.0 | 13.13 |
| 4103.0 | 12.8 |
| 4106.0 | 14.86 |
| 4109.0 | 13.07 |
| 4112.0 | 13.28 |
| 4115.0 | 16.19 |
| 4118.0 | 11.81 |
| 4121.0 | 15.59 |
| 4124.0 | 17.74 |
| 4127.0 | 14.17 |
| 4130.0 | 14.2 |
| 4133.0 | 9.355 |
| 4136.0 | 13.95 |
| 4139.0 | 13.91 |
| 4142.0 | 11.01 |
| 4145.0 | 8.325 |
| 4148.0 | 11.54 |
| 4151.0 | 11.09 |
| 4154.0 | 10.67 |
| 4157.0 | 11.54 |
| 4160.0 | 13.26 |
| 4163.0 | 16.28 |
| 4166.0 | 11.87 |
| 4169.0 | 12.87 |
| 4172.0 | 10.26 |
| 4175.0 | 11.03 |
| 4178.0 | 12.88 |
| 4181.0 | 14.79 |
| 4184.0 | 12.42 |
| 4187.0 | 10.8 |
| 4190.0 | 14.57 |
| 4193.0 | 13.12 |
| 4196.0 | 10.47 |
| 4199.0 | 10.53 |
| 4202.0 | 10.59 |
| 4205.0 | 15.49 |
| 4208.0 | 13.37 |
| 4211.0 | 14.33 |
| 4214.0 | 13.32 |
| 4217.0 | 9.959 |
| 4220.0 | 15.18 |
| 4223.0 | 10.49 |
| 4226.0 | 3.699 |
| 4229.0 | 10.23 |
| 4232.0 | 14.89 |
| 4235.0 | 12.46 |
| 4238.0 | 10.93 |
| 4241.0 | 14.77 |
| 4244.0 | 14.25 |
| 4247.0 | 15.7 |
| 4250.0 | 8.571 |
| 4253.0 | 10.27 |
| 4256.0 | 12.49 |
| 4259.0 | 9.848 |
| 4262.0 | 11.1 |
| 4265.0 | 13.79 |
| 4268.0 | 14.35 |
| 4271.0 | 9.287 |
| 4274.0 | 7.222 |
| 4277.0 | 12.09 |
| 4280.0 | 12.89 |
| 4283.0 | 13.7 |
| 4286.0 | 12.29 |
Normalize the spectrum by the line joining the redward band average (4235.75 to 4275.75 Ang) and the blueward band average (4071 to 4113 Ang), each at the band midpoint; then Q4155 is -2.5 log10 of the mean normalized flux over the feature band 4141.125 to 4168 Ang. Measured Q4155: 0.09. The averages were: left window 13.4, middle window 11.8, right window 11.8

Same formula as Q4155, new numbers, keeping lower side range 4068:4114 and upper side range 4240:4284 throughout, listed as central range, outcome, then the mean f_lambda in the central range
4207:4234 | 0.05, 11.7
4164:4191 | 0.02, 12.4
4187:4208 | 0.00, 12.4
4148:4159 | 0.14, 11.3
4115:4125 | -0.16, 15.1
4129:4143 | 0.04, 12.5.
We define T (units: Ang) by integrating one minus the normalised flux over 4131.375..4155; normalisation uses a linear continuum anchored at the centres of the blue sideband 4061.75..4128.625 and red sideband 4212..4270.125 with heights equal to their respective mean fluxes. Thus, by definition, 2.9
